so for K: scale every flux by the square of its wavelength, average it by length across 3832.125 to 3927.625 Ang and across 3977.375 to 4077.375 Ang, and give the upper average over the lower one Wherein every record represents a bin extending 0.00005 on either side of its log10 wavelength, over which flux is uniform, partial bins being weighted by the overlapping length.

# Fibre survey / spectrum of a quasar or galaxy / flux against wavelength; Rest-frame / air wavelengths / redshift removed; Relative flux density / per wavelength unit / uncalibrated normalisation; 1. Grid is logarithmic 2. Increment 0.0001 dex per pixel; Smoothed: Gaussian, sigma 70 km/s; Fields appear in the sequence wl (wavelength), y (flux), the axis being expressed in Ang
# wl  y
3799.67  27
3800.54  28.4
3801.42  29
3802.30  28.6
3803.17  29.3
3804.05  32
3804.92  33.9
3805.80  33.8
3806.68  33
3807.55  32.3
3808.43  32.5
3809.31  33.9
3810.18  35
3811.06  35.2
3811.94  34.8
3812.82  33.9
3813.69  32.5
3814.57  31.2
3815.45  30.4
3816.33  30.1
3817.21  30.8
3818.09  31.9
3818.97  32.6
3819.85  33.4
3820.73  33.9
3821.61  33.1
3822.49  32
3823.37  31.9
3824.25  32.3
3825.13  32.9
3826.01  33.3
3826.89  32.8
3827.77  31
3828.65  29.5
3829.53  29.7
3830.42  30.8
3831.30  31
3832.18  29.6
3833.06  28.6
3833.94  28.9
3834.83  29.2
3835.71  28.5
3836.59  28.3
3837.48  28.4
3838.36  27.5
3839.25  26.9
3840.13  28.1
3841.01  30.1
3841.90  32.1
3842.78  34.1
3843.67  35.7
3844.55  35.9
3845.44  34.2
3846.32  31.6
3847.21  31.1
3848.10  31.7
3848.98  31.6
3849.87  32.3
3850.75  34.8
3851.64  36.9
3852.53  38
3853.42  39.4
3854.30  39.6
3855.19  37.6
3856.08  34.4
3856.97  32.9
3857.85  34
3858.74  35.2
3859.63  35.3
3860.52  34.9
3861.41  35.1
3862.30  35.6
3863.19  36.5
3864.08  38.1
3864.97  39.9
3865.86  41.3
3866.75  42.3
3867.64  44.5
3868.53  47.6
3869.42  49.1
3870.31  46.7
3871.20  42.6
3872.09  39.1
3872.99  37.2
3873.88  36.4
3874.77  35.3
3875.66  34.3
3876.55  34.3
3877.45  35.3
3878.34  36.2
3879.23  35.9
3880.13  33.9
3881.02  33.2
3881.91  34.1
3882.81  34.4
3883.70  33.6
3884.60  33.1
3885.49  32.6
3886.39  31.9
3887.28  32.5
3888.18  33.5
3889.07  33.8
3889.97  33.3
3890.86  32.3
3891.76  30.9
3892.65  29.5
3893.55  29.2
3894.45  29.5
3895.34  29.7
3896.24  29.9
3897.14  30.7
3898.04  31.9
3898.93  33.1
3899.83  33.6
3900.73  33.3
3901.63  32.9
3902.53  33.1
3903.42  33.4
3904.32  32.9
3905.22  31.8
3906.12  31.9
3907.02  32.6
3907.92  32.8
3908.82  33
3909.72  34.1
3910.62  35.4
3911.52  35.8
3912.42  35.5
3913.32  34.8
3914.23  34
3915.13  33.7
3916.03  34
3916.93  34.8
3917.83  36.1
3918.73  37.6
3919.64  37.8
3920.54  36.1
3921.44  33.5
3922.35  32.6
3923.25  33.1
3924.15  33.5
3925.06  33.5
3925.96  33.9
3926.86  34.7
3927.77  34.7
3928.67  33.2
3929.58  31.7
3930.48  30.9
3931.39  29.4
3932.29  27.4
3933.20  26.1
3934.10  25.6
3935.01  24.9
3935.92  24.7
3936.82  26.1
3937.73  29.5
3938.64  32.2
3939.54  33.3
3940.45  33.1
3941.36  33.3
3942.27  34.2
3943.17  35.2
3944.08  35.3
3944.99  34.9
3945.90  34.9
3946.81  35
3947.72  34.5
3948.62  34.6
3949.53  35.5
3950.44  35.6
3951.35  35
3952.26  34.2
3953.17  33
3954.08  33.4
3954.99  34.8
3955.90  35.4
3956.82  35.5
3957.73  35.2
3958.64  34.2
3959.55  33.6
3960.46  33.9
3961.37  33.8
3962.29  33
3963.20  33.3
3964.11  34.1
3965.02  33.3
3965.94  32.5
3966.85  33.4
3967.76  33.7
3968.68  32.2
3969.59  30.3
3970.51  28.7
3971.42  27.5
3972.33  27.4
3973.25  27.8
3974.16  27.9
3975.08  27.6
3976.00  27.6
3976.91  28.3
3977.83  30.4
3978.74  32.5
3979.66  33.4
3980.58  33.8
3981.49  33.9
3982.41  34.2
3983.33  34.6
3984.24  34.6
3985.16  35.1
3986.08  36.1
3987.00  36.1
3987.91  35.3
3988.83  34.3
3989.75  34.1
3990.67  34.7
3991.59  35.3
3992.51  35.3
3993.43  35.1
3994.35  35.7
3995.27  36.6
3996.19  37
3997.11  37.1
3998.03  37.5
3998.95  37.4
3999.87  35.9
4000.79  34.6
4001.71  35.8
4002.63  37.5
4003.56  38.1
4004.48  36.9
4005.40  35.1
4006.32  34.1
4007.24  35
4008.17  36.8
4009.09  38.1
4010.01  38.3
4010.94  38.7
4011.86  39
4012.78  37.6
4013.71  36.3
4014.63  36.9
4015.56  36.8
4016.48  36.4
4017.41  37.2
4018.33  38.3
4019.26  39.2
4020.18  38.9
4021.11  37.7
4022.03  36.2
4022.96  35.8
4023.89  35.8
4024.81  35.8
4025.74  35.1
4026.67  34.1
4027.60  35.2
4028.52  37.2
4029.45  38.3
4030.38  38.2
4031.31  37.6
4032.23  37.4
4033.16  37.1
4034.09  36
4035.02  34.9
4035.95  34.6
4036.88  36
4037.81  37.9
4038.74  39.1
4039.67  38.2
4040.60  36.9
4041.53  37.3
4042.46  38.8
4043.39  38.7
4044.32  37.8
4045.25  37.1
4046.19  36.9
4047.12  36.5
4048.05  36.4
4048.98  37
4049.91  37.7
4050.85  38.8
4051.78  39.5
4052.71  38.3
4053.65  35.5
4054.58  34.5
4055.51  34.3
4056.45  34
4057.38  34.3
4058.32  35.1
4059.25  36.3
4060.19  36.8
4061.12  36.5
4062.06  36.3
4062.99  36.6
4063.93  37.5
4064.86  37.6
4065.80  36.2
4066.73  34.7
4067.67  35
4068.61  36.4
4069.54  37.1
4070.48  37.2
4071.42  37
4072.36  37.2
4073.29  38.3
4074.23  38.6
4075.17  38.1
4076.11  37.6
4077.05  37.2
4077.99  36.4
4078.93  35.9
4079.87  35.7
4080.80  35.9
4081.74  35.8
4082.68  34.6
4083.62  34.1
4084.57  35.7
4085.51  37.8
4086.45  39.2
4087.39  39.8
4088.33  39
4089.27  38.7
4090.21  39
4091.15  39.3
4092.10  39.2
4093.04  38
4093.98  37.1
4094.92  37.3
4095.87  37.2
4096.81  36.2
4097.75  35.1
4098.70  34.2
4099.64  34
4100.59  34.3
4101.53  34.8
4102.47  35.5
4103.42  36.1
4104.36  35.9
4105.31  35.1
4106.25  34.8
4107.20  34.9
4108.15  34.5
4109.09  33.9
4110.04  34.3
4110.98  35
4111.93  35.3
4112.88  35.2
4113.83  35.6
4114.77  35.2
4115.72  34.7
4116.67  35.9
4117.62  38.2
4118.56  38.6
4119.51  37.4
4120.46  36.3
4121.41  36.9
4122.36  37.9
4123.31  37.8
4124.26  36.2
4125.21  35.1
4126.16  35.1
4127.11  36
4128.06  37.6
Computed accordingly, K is 1.15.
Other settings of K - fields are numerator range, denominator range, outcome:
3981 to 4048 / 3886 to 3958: 1.16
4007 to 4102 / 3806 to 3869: 1.23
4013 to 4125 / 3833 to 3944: 1.19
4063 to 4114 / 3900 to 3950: 1.20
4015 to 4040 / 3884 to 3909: 1.23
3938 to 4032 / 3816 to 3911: 1.09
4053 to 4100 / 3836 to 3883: 1.15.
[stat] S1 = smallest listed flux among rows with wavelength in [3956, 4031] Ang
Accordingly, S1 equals 27.4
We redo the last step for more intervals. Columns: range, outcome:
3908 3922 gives 33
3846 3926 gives 29.2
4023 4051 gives 34.1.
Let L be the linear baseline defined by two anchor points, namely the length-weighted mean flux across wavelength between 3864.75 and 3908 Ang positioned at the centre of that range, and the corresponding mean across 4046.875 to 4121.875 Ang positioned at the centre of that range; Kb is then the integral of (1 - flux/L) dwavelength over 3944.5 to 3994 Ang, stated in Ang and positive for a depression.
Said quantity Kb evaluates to 3.23 Ang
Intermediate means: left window 34.9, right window 36.4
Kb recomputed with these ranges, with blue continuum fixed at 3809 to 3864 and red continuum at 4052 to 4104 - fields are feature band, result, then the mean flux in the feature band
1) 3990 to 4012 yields -0.7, 36.4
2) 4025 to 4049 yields -0.7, 36.9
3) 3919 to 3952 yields 1.7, 32.5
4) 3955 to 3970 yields 0.5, 33.6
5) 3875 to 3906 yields 0.7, 32.8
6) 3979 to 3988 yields 0.1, 34.6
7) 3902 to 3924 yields -0.2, 34.2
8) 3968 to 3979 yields 1.8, 29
